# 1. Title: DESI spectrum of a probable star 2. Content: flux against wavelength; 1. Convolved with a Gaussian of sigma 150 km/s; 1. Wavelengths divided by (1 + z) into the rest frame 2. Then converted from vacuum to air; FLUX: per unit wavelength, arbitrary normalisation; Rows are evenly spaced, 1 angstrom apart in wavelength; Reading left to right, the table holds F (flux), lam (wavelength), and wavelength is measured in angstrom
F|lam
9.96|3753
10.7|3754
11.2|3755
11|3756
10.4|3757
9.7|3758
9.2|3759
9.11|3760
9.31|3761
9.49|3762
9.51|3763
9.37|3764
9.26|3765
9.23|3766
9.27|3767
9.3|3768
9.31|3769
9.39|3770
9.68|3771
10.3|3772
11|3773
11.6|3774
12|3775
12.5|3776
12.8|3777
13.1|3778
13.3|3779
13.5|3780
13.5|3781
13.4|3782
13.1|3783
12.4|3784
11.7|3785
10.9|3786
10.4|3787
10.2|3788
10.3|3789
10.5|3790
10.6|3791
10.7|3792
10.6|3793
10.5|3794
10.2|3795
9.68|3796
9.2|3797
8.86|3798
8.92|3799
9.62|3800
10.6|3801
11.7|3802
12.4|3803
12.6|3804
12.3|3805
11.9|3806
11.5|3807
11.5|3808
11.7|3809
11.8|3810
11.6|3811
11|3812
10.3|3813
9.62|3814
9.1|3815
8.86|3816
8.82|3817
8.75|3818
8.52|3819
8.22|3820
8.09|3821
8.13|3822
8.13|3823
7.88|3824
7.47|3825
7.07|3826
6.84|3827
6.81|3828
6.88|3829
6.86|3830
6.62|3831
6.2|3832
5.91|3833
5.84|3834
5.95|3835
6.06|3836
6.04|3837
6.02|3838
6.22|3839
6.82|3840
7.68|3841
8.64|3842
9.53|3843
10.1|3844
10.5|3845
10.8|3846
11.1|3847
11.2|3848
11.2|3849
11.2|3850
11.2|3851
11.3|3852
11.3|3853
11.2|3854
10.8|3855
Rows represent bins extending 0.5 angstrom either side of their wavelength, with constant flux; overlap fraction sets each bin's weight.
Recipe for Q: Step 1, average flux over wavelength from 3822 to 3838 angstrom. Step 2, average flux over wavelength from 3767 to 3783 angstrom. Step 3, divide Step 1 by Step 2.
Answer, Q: 0.58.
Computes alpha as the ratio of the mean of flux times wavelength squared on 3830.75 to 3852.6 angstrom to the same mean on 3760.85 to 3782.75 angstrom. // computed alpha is 0.8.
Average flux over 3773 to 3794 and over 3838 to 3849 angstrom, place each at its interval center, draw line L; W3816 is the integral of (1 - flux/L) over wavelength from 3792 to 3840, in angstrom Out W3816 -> 7.1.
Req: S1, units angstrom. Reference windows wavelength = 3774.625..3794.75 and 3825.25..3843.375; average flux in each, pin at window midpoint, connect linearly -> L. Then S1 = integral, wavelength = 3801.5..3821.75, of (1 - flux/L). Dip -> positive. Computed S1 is -3.1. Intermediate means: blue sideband 11.8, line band 10.5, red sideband 6.77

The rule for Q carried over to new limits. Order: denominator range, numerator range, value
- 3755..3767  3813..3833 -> 0.81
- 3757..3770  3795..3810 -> 1.16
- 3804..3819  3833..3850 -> 0.79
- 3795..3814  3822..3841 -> 0.62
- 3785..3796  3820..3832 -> 0.70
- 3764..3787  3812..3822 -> 0.79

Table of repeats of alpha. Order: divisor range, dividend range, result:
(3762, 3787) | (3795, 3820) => 0.95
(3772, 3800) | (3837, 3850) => 0.83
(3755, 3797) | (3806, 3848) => 0.81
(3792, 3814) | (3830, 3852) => 0.79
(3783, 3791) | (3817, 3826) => 0.75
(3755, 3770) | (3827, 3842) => 0.71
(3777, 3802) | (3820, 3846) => 0.68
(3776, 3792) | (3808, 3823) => 0.82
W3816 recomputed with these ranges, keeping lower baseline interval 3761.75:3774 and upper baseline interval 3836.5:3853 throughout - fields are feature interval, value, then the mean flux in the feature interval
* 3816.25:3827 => 1.6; 8.07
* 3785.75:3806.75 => -2.3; 10.6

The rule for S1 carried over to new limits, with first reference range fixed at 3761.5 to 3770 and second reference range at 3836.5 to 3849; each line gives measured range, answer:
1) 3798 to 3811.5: -3.3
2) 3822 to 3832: 2.0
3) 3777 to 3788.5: -3.9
